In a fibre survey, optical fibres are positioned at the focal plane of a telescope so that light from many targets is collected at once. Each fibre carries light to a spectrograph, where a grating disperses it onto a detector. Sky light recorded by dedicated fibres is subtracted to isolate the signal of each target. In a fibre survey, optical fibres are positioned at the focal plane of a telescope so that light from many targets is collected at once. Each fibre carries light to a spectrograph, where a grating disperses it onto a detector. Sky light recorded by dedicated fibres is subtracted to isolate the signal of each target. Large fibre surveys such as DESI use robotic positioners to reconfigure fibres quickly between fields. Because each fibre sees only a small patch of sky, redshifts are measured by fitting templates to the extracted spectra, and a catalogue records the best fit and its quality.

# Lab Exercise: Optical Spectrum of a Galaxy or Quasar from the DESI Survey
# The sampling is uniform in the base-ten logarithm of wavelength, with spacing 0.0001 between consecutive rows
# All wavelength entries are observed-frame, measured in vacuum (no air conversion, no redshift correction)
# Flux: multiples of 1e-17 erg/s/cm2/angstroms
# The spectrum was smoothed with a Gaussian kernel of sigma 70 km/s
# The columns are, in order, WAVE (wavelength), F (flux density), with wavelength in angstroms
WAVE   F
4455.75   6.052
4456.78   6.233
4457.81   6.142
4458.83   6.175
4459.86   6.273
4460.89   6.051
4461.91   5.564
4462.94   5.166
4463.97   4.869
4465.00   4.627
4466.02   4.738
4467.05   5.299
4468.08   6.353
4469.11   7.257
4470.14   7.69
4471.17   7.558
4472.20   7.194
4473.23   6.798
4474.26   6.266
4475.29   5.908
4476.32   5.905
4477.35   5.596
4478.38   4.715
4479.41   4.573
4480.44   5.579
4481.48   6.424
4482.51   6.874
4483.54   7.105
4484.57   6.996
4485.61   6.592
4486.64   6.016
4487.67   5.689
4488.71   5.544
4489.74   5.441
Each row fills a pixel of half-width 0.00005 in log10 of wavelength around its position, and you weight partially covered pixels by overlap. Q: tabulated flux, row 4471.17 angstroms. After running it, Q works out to 7.558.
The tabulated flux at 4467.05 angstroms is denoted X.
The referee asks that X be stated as 5.299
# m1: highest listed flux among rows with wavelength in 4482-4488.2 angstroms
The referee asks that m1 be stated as 7.105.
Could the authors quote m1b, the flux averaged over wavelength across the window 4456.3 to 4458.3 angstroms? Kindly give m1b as 6.18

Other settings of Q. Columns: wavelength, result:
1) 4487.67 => 5.689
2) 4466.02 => 4.738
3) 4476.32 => 5.905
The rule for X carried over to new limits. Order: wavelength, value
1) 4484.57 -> 6.996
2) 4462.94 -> 5.166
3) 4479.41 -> 4.573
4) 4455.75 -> 6.052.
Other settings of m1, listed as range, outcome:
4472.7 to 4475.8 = 6.798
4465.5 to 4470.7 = 7.69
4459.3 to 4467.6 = 6.273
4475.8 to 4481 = 5.905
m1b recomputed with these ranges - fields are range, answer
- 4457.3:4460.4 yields 6.2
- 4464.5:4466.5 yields 4.7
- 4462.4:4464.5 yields 5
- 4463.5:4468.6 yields 5.18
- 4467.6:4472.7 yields 7.21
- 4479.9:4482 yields 5.97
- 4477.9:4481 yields 4.97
